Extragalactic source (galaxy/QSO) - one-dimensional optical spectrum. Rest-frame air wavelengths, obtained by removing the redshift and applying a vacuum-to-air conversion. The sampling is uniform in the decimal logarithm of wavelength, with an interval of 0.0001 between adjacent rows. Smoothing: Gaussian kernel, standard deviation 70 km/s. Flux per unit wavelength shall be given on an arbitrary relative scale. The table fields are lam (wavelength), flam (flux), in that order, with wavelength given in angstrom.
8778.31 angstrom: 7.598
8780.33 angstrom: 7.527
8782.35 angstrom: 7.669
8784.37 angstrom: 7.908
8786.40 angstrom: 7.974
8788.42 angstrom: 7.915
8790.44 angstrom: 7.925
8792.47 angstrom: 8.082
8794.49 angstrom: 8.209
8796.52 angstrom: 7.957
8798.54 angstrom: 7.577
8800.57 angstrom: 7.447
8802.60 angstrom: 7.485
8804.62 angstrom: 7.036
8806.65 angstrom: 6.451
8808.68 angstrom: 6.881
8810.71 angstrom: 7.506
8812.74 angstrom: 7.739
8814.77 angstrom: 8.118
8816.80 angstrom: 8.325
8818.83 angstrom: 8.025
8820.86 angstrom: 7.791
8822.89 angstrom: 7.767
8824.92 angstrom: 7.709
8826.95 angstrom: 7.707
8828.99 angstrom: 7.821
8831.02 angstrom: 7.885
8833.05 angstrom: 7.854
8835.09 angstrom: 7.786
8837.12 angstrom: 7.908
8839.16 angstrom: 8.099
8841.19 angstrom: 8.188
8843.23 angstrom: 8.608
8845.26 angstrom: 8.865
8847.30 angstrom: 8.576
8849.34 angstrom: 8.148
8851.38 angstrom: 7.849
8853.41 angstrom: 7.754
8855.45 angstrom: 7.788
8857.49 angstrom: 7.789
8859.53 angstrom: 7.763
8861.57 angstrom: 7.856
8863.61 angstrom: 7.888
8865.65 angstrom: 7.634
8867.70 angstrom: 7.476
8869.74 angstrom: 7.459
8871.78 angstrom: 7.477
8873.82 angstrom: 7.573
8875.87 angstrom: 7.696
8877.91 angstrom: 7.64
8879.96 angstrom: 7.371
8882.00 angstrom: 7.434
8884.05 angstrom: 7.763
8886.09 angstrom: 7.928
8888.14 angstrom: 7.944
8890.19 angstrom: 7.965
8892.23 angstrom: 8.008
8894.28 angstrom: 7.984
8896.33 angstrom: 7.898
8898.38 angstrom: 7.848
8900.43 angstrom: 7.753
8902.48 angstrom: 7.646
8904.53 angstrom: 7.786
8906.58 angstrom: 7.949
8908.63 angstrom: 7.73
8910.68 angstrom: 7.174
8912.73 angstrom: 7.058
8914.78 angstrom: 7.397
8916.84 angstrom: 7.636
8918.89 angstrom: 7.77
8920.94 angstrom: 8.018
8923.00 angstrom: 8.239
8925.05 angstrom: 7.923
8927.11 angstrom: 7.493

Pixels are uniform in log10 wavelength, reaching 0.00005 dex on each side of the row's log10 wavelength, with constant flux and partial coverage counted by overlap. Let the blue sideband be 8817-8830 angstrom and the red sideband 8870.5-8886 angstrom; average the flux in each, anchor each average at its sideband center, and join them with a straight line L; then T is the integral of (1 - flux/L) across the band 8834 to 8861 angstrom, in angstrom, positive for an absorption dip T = -1.2 angstrom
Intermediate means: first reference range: 7.84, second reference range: 7.59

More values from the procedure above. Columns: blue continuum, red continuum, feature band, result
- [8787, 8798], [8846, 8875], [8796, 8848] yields 0.7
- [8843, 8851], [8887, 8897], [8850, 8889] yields 2.5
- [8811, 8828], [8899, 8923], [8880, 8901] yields -0.3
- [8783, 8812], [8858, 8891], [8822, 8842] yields -0.6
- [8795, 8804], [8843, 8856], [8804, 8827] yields 0.7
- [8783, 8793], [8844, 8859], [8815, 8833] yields 0.3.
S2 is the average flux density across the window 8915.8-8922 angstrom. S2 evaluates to 7.8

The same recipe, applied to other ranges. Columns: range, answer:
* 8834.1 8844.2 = 8.12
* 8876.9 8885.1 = 7.55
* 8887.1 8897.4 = 7.96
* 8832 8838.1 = 7.85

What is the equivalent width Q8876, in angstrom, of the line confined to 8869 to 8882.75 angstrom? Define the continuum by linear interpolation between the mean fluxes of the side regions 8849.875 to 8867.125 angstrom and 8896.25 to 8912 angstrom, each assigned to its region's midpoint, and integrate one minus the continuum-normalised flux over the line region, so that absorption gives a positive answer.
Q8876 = 0.4 angstrom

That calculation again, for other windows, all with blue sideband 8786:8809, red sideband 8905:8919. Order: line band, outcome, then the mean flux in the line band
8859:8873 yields -0.17 angstrom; 7.65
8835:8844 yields -0.68 angstrom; 8.14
